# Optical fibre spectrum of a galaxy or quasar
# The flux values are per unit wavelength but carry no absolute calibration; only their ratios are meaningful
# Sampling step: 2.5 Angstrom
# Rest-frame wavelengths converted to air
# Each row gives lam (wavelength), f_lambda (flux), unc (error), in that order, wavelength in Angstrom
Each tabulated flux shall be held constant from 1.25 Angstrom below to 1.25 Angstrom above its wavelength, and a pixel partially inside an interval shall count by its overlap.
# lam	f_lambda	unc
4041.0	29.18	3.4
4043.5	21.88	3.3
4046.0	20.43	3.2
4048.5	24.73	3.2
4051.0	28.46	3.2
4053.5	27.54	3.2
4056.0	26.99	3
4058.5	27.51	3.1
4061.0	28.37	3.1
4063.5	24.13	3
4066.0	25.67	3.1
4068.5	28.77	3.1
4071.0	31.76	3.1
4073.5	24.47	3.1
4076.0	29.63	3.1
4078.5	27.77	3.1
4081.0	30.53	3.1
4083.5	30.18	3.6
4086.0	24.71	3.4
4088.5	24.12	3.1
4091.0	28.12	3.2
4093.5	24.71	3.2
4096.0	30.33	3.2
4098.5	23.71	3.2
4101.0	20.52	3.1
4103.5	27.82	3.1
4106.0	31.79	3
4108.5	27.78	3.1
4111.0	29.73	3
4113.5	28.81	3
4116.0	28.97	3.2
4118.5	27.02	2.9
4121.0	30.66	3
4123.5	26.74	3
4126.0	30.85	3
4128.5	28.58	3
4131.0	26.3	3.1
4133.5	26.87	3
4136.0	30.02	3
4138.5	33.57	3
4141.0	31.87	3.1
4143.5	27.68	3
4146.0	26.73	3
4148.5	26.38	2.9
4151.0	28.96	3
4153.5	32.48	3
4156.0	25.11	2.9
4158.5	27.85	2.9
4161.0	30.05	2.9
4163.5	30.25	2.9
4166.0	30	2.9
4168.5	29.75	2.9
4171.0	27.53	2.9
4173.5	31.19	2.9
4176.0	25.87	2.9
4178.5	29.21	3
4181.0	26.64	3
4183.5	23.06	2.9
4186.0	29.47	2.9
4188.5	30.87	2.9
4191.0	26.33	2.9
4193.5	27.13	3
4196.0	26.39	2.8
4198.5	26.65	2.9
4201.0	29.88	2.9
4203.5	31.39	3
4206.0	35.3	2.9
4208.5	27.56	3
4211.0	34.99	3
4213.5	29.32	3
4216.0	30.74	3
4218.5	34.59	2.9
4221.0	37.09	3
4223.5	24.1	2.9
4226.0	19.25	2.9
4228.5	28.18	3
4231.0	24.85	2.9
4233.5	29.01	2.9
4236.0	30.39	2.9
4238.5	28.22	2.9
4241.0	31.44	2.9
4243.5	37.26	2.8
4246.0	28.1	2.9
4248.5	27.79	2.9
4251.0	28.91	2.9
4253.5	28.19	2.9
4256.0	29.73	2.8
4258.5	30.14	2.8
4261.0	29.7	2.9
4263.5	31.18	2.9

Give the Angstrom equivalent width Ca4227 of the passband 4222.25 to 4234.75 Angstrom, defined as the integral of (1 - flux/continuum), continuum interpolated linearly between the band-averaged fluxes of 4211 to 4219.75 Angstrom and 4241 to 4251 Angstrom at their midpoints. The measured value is 2.55 Angstrom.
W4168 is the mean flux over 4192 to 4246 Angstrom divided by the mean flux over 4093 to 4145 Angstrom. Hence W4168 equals 1.0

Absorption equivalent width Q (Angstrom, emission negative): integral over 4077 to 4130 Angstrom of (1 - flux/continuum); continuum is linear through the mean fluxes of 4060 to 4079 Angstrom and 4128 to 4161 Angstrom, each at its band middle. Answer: 0.5 Angstrom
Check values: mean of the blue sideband 27.6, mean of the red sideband 28.7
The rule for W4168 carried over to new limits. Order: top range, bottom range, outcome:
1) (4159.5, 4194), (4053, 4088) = 1.03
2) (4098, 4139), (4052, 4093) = 1.03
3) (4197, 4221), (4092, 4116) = 1.15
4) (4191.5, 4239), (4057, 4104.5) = 1.08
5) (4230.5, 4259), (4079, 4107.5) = 1.10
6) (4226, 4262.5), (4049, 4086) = 1.05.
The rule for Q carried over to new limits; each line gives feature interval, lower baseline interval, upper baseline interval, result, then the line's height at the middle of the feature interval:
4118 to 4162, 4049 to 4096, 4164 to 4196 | -1.5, 27.8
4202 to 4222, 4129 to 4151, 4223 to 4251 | -3.0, 28.3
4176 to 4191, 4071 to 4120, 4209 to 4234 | 0.6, 28.7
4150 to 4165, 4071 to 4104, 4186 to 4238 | -0.5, 28.2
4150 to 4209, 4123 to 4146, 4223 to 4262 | 0.3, 28.9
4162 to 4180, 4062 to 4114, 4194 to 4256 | -0.3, 28.7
